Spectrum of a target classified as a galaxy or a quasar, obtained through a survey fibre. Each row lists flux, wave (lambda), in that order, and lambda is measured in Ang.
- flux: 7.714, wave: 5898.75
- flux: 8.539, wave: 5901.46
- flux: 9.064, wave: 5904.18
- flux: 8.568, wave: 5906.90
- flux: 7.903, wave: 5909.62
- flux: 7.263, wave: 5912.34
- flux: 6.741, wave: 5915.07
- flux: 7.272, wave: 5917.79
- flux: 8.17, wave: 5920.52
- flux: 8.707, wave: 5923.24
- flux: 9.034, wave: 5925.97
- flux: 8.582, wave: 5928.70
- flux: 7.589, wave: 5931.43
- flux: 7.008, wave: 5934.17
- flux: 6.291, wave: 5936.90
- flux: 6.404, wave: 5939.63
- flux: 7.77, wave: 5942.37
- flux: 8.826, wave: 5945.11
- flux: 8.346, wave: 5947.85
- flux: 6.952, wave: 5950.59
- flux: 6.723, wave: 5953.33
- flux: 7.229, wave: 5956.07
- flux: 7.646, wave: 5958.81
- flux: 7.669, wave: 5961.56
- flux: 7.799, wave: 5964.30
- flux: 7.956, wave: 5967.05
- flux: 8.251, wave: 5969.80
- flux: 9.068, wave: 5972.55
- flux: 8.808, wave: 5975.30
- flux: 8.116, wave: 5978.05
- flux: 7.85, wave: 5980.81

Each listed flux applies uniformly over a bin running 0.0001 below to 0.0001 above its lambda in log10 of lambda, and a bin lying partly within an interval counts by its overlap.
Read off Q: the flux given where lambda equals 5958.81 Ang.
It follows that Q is 7.646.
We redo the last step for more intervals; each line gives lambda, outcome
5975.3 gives 8.808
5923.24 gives 8.707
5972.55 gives 9.068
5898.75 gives 7.714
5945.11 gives 8.826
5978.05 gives 8.116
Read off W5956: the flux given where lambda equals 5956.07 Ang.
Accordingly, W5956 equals 7.229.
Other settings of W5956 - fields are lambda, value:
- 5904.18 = 9.064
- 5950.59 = 6.952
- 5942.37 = 7.77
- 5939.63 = 6.404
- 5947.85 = 8.346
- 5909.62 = 7.903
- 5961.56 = 7.669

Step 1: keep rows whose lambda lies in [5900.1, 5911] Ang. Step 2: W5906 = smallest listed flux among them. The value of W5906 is 7.903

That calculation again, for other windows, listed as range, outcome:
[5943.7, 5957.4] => 6.723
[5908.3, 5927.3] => 6.741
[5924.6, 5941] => 6.291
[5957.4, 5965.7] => 7.646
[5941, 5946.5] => 7.77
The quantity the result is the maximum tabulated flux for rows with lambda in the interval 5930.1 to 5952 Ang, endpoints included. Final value 8.826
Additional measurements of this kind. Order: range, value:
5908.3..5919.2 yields 7.903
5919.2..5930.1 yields 9.034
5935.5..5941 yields 6.404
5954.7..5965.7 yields 7.799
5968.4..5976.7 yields 9.068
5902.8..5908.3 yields 9.064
